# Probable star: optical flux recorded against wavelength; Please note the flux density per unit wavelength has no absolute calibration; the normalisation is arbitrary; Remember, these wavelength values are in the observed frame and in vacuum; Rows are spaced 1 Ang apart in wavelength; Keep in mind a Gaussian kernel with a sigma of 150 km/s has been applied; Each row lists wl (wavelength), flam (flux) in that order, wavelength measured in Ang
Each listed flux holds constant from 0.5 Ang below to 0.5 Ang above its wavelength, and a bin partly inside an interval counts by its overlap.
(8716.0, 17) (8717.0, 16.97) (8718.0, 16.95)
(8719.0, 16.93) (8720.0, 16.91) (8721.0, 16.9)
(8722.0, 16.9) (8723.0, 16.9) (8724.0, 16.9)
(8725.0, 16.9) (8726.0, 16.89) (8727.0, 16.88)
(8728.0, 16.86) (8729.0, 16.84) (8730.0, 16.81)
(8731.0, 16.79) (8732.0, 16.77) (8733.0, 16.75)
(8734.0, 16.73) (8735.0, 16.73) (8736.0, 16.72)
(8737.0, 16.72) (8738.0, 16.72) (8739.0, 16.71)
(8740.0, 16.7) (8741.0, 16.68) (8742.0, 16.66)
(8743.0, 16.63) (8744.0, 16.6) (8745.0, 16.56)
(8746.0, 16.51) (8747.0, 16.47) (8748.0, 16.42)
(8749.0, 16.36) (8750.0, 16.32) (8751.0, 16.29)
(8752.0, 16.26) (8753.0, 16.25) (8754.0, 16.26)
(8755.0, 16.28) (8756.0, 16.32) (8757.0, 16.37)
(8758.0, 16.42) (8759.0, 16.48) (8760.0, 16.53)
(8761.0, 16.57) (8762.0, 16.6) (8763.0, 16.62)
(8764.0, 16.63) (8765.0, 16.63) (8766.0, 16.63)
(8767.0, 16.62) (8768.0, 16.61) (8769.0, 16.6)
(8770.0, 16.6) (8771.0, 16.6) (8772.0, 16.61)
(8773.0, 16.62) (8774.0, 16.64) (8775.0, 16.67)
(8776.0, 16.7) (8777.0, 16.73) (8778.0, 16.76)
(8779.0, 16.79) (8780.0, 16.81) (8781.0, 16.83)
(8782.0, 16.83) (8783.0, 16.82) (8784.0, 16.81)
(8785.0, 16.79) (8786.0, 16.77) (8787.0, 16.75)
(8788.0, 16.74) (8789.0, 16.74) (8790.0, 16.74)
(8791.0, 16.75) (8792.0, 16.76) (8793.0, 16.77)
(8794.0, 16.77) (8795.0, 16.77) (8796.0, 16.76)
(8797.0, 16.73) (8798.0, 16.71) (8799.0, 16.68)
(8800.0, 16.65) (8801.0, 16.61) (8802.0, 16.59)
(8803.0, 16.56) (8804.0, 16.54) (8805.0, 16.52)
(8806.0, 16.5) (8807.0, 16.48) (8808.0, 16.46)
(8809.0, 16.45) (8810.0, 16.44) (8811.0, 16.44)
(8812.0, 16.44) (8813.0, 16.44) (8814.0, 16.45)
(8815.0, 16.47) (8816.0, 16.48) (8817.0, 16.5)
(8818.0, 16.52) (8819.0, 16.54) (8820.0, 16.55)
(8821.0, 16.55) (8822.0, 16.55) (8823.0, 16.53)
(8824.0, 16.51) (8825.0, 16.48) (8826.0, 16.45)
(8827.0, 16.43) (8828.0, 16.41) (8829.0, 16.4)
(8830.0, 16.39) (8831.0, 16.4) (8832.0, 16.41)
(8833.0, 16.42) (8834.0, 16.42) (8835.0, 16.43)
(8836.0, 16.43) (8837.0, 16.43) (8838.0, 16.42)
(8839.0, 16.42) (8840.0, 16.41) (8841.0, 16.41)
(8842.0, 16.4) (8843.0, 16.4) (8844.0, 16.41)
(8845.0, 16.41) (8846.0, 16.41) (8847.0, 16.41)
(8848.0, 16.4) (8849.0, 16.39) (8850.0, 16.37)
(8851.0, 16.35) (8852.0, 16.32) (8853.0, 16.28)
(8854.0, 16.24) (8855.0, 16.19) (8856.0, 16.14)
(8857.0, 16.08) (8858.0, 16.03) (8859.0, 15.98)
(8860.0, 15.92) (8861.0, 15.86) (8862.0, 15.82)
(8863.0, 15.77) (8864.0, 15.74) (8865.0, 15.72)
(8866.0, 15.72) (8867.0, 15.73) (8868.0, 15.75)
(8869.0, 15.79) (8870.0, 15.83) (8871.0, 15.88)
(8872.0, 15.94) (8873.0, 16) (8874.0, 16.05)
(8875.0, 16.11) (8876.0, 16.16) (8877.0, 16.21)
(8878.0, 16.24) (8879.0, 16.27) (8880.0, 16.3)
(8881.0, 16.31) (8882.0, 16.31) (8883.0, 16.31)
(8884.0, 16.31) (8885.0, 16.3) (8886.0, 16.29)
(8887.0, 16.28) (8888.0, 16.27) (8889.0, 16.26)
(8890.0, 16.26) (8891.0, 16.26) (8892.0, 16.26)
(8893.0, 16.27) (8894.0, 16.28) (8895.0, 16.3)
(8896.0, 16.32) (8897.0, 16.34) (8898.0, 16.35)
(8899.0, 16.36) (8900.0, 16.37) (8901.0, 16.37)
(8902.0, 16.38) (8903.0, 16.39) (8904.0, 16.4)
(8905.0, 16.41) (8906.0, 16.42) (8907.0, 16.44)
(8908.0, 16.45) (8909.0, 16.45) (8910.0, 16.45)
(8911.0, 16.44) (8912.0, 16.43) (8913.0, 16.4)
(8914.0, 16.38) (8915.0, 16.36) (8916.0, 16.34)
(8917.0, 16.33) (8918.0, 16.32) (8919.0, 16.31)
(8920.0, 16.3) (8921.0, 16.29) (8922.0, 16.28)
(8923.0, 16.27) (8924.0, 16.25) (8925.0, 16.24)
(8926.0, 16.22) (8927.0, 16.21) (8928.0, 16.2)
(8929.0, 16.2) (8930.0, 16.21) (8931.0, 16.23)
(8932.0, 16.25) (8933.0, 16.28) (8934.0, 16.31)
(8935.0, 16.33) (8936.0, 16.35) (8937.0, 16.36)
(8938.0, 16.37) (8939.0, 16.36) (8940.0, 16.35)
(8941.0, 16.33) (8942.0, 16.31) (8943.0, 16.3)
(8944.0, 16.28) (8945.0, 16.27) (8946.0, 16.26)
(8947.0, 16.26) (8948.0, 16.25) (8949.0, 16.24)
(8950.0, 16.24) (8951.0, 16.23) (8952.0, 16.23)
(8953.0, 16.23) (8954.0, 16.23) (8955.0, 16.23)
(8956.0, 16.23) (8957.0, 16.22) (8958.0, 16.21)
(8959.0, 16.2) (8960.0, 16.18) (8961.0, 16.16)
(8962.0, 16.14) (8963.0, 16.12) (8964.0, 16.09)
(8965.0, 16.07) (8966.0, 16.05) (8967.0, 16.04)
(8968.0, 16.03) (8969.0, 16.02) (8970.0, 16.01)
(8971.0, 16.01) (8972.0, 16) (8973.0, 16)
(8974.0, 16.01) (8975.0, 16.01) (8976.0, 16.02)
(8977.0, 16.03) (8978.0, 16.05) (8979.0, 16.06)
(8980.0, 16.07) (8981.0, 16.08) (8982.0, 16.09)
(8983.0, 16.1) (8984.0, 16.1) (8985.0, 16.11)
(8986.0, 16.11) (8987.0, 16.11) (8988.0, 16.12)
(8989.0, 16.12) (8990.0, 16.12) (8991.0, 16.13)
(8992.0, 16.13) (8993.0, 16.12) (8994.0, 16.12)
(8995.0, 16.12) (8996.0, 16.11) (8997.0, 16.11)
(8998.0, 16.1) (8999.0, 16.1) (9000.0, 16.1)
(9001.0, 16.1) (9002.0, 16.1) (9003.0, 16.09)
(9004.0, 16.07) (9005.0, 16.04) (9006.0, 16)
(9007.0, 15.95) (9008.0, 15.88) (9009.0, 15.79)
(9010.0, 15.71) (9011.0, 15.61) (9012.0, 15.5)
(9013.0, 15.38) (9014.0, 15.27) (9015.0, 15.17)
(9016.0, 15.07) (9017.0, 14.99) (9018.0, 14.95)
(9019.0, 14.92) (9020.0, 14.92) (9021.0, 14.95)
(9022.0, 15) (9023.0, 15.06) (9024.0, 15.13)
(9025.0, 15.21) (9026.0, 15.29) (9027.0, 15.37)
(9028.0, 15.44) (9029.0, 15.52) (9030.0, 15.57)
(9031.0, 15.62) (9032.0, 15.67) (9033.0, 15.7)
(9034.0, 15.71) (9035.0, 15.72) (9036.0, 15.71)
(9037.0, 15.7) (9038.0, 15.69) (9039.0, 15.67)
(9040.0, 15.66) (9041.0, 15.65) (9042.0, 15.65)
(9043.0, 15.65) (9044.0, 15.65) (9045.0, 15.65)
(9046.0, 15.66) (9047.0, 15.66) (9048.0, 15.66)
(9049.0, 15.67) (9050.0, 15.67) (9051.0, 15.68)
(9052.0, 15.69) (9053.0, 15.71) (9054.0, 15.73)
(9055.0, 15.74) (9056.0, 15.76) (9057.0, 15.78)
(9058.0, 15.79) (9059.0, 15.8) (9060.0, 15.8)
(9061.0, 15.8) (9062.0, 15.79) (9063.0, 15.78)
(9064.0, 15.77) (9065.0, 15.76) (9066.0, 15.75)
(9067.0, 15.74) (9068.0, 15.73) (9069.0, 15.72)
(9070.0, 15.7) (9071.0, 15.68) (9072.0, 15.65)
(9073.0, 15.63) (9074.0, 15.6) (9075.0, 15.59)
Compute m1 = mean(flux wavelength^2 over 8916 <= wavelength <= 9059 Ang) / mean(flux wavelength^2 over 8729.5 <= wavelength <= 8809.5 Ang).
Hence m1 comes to 1.01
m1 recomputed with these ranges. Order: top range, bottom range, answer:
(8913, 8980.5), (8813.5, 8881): 1.02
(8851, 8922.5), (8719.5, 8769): 1.01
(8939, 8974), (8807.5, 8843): 1.01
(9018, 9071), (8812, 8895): 1.00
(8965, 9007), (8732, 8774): 1.02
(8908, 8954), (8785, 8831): 1.01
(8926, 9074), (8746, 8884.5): 1.01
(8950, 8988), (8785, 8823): 1.01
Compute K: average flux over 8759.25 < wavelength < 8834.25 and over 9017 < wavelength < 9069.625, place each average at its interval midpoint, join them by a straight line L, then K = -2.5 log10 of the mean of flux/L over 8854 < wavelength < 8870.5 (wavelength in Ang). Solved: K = 0.03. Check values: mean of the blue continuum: 16.6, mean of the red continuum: 15.6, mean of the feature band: 15.9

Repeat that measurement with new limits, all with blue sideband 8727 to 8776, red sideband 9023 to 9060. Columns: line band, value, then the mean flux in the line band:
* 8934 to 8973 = -0.020 mag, 16.2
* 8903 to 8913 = -0.024 mag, 16.4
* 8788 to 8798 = -0.020 mag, 16.8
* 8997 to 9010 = -0.018 mag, 16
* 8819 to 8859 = -0.006 mag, 16.4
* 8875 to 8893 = -0.008 mag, 16.3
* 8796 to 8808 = -0.012 mag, 16.6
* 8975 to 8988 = -0.017 mag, 16.1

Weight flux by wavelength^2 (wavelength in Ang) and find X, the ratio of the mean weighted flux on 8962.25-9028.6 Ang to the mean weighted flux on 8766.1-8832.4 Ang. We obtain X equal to 1.0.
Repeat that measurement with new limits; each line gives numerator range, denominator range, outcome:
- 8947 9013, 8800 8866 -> 1.02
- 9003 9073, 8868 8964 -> 0.99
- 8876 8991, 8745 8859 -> 1.01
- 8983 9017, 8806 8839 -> 1.01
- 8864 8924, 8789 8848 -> 1.00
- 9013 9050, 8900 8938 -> 0.97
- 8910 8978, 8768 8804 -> 1.01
